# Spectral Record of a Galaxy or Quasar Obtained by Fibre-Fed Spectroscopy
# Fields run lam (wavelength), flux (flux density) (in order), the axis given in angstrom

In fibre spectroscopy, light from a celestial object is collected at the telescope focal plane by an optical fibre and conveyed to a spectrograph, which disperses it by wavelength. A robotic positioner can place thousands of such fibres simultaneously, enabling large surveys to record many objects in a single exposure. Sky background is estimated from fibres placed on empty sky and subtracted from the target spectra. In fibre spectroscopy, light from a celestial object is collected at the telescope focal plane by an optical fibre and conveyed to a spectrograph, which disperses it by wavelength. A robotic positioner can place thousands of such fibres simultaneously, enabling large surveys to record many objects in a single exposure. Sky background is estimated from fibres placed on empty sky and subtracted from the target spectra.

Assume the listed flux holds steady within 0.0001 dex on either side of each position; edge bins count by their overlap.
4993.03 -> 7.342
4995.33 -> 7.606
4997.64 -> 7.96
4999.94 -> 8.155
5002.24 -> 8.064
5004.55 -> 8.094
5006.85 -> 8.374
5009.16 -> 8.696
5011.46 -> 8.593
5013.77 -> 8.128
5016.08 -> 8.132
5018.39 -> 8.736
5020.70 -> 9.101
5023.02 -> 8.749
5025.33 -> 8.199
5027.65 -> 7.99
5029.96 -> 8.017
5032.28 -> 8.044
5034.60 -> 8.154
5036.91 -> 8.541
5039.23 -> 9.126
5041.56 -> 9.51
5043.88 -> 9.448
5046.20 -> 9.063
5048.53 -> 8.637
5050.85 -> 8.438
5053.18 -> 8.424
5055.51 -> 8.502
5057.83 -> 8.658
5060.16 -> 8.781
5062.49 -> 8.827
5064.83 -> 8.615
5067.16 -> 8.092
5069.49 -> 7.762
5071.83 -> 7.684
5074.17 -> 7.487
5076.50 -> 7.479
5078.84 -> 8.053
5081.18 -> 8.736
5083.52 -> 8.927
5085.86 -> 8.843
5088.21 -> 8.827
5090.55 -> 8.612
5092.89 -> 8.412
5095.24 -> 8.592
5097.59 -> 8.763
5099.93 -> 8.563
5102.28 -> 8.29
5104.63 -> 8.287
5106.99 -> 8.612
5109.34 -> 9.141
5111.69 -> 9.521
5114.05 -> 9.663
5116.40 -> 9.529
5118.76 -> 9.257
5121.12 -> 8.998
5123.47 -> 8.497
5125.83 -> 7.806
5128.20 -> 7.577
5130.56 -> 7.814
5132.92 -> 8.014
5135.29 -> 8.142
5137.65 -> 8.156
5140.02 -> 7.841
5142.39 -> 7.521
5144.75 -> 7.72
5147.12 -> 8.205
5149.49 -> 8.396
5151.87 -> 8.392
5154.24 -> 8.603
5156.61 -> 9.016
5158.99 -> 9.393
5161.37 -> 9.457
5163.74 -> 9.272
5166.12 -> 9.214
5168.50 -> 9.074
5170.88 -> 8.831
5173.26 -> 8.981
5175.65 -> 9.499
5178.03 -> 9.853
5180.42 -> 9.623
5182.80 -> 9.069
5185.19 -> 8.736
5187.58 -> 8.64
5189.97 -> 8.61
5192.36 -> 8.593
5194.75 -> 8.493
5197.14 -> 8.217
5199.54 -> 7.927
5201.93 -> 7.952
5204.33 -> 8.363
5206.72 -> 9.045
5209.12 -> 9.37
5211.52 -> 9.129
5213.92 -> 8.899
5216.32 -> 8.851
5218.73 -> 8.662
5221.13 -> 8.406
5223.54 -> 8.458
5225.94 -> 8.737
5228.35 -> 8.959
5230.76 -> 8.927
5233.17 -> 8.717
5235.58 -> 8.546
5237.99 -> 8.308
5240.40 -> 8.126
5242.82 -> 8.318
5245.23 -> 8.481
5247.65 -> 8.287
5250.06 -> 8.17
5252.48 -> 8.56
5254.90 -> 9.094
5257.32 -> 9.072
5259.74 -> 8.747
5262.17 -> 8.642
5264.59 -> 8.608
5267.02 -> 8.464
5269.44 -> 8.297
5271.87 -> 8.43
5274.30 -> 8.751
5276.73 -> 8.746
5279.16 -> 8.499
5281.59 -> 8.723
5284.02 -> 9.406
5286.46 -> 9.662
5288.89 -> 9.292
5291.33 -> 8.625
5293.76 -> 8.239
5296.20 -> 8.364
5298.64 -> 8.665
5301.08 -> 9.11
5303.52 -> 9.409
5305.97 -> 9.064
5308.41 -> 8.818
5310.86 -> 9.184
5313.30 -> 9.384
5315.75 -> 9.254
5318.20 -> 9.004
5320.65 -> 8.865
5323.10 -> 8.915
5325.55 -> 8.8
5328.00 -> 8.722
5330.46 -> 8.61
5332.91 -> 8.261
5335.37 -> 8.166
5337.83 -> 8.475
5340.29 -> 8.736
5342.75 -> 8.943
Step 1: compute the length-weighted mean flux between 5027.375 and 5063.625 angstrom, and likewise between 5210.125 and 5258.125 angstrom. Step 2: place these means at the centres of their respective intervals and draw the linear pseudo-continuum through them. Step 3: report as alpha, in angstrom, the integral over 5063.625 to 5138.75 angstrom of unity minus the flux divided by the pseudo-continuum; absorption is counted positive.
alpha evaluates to 1.6 angstrom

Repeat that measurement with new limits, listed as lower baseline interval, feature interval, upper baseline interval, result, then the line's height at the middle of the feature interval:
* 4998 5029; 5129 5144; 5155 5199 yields 1.6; 8.85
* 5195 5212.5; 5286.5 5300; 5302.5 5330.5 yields 0.3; 8.92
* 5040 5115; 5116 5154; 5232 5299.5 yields 1.7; 8.61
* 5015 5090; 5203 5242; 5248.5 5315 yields 0.1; 8.73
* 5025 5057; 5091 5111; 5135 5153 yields -0.8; 8.27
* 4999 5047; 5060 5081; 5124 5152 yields 0.5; 8.29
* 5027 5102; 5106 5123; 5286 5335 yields -1.3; 8.57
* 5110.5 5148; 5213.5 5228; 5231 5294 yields -0.2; 8.58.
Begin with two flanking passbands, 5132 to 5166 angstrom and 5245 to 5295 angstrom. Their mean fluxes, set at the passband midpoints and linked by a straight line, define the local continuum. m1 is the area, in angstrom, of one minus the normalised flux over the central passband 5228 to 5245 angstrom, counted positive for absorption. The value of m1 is 0.2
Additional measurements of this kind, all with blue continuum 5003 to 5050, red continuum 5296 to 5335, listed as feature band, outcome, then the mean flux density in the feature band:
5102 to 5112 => -0.1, 8.75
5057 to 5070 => 0.2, 8.49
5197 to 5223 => 0.4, 8.63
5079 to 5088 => -0.1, 8.74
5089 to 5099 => 0.0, 8.61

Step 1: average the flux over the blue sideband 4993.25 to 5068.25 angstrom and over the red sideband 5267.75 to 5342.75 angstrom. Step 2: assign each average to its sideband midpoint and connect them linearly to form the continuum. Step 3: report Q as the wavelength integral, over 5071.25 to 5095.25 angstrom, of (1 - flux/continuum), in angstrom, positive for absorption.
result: 0.6 angstrom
